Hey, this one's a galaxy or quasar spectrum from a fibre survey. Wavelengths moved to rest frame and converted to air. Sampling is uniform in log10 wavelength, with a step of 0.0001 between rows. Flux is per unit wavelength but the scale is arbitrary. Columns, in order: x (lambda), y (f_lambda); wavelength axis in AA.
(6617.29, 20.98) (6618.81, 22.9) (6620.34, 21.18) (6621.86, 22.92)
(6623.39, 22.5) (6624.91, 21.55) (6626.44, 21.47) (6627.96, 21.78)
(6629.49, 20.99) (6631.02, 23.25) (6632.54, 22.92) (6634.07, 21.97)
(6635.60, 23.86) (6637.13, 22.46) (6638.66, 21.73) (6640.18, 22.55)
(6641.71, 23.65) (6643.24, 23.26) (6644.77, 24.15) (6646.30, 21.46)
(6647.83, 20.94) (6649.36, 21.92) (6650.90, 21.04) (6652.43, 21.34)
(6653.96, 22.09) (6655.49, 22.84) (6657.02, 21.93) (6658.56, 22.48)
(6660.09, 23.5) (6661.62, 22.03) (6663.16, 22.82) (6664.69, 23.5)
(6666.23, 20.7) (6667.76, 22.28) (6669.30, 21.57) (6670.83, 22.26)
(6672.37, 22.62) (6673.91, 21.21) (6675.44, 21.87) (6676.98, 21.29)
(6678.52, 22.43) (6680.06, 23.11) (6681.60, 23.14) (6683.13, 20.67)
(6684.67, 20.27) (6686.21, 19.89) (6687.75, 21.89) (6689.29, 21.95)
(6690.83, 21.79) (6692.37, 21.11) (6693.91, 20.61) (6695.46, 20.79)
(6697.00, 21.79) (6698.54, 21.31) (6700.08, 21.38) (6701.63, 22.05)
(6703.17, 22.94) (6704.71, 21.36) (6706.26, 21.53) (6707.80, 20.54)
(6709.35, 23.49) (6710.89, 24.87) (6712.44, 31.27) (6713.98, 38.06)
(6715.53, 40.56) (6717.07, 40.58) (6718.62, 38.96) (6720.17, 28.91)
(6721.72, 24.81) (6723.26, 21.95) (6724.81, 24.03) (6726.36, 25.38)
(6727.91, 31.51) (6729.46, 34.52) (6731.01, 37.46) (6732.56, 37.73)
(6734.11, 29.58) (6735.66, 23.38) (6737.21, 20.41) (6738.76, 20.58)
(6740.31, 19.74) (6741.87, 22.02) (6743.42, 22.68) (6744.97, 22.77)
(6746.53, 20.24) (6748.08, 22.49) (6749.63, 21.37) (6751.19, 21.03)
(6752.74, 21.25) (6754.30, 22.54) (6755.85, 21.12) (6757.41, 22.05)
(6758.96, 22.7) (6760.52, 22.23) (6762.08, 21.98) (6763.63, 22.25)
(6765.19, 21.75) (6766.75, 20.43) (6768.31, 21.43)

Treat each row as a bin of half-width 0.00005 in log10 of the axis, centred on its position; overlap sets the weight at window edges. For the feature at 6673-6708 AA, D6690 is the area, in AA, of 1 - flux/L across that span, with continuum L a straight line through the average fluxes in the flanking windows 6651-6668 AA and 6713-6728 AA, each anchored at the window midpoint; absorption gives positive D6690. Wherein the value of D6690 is 6.9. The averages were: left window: 22.3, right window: 31.5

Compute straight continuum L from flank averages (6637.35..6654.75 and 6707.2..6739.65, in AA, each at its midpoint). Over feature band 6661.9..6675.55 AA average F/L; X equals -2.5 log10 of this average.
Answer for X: 0.10 mag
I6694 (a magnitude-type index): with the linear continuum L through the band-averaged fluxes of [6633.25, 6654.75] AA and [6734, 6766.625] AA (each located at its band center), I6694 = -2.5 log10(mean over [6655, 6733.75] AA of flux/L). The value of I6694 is -0.13 mag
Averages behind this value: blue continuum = 22.3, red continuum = 21.9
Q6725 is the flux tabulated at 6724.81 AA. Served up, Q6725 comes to 24.03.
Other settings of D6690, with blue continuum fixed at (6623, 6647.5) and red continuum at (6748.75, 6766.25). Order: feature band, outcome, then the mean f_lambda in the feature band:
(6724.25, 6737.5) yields -4.7 AA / 29.7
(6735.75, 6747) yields 0.3 AA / 21.4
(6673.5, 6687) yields 0.4 AA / 21.6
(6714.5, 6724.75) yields -4.7 AA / 32.2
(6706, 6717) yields -3.8 AA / 29.7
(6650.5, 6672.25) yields 0.1 AA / 22.2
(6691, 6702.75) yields 0.4 AA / 21.4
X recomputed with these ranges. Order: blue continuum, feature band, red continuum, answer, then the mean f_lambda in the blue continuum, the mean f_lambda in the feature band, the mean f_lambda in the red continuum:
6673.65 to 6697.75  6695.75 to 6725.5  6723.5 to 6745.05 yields -0.111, 21.5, 26.8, 26.6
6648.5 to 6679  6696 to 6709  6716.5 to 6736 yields 0.257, 22.1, 21.7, 30.7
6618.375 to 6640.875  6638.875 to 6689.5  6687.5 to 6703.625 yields -0.009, 22.3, 22.1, 21.6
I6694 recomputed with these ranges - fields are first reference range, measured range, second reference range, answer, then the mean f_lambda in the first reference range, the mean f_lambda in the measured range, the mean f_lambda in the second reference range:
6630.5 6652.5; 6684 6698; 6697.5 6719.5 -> 0.24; 22.5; 21.1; 27.7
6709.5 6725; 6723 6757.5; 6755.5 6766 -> 0.08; 31.4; 24.7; 22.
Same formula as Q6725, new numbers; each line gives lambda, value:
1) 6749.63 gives 21.37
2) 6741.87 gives 22.02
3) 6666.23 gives 20.7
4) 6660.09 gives 23.5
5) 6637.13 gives 22.46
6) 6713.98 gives 38.06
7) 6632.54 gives 22.92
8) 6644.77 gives 24.15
